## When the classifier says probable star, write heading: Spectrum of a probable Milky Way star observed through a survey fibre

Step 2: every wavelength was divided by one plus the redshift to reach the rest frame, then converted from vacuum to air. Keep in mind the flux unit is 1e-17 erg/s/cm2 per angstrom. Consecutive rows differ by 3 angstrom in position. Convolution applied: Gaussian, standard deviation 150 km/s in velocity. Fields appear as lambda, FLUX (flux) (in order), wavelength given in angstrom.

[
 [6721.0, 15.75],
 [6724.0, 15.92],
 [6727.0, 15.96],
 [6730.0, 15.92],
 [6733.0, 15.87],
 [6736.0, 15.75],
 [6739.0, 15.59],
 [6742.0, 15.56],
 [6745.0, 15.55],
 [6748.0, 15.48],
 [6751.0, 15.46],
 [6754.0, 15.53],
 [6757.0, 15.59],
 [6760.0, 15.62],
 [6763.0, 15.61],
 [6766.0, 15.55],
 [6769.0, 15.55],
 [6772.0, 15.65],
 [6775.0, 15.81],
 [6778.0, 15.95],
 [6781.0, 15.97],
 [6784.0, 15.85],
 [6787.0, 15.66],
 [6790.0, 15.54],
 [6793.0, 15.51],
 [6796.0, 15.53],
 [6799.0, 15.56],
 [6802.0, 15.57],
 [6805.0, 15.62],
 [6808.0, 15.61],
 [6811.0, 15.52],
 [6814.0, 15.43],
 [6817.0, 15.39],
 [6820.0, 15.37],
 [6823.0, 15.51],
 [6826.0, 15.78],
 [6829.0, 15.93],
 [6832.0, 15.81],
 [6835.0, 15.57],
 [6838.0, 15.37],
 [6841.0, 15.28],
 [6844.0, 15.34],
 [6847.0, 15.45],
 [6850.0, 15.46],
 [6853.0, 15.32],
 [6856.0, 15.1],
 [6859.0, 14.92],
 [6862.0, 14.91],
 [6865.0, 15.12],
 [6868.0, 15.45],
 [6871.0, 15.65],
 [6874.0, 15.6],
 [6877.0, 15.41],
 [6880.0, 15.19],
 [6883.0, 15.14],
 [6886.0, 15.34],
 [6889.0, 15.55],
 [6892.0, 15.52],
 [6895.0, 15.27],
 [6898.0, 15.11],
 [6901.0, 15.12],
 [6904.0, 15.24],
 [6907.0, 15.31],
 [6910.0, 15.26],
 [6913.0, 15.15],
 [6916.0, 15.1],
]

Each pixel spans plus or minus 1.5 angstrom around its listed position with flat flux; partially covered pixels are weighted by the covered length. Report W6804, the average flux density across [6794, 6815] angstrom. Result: 15.6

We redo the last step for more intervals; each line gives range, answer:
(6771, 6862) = 15.5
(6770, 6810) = 15.7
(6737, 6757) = 15.5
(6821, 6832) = 15.7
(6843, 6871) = 15.3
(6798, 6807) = 15.6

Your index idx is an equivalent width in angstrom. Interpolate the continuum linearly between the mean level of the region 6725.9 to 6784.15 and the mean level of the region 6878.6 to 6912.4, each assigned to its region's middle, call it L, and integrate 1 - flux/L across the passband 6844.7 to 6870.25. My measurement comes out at 0.3 angstrom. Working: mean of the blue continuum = 15.7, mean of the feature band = 15.2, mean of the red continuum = 15.3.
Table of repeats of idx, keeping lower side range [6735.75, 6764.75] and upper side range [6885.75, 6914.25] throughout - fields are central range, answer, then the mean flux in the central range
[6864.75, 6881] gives -0.1 angstrom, 15.4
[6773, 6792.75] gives -0.3 angstrom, 15.8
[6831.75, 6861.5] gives 0.1 angstrom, 15.3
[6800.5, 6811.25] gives -0.1 angstrom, 15.6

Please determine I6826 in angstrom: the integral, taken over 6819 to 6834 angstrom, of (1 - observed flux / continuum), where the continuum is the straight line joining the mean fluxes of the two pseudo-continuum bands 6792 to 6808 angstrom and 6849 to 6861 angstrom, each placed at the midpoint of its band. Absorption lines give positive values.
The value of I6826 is -0.3 angstrom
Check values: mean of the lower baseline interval 15.6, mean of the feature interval 15.7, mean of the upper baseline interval 15.2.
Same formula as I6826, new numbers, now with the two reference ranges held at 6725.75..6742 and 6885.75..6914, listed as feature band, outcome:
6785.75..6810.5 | 0.0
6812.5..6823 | 0.1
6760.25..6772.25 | 0.1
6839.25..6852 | 0.1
